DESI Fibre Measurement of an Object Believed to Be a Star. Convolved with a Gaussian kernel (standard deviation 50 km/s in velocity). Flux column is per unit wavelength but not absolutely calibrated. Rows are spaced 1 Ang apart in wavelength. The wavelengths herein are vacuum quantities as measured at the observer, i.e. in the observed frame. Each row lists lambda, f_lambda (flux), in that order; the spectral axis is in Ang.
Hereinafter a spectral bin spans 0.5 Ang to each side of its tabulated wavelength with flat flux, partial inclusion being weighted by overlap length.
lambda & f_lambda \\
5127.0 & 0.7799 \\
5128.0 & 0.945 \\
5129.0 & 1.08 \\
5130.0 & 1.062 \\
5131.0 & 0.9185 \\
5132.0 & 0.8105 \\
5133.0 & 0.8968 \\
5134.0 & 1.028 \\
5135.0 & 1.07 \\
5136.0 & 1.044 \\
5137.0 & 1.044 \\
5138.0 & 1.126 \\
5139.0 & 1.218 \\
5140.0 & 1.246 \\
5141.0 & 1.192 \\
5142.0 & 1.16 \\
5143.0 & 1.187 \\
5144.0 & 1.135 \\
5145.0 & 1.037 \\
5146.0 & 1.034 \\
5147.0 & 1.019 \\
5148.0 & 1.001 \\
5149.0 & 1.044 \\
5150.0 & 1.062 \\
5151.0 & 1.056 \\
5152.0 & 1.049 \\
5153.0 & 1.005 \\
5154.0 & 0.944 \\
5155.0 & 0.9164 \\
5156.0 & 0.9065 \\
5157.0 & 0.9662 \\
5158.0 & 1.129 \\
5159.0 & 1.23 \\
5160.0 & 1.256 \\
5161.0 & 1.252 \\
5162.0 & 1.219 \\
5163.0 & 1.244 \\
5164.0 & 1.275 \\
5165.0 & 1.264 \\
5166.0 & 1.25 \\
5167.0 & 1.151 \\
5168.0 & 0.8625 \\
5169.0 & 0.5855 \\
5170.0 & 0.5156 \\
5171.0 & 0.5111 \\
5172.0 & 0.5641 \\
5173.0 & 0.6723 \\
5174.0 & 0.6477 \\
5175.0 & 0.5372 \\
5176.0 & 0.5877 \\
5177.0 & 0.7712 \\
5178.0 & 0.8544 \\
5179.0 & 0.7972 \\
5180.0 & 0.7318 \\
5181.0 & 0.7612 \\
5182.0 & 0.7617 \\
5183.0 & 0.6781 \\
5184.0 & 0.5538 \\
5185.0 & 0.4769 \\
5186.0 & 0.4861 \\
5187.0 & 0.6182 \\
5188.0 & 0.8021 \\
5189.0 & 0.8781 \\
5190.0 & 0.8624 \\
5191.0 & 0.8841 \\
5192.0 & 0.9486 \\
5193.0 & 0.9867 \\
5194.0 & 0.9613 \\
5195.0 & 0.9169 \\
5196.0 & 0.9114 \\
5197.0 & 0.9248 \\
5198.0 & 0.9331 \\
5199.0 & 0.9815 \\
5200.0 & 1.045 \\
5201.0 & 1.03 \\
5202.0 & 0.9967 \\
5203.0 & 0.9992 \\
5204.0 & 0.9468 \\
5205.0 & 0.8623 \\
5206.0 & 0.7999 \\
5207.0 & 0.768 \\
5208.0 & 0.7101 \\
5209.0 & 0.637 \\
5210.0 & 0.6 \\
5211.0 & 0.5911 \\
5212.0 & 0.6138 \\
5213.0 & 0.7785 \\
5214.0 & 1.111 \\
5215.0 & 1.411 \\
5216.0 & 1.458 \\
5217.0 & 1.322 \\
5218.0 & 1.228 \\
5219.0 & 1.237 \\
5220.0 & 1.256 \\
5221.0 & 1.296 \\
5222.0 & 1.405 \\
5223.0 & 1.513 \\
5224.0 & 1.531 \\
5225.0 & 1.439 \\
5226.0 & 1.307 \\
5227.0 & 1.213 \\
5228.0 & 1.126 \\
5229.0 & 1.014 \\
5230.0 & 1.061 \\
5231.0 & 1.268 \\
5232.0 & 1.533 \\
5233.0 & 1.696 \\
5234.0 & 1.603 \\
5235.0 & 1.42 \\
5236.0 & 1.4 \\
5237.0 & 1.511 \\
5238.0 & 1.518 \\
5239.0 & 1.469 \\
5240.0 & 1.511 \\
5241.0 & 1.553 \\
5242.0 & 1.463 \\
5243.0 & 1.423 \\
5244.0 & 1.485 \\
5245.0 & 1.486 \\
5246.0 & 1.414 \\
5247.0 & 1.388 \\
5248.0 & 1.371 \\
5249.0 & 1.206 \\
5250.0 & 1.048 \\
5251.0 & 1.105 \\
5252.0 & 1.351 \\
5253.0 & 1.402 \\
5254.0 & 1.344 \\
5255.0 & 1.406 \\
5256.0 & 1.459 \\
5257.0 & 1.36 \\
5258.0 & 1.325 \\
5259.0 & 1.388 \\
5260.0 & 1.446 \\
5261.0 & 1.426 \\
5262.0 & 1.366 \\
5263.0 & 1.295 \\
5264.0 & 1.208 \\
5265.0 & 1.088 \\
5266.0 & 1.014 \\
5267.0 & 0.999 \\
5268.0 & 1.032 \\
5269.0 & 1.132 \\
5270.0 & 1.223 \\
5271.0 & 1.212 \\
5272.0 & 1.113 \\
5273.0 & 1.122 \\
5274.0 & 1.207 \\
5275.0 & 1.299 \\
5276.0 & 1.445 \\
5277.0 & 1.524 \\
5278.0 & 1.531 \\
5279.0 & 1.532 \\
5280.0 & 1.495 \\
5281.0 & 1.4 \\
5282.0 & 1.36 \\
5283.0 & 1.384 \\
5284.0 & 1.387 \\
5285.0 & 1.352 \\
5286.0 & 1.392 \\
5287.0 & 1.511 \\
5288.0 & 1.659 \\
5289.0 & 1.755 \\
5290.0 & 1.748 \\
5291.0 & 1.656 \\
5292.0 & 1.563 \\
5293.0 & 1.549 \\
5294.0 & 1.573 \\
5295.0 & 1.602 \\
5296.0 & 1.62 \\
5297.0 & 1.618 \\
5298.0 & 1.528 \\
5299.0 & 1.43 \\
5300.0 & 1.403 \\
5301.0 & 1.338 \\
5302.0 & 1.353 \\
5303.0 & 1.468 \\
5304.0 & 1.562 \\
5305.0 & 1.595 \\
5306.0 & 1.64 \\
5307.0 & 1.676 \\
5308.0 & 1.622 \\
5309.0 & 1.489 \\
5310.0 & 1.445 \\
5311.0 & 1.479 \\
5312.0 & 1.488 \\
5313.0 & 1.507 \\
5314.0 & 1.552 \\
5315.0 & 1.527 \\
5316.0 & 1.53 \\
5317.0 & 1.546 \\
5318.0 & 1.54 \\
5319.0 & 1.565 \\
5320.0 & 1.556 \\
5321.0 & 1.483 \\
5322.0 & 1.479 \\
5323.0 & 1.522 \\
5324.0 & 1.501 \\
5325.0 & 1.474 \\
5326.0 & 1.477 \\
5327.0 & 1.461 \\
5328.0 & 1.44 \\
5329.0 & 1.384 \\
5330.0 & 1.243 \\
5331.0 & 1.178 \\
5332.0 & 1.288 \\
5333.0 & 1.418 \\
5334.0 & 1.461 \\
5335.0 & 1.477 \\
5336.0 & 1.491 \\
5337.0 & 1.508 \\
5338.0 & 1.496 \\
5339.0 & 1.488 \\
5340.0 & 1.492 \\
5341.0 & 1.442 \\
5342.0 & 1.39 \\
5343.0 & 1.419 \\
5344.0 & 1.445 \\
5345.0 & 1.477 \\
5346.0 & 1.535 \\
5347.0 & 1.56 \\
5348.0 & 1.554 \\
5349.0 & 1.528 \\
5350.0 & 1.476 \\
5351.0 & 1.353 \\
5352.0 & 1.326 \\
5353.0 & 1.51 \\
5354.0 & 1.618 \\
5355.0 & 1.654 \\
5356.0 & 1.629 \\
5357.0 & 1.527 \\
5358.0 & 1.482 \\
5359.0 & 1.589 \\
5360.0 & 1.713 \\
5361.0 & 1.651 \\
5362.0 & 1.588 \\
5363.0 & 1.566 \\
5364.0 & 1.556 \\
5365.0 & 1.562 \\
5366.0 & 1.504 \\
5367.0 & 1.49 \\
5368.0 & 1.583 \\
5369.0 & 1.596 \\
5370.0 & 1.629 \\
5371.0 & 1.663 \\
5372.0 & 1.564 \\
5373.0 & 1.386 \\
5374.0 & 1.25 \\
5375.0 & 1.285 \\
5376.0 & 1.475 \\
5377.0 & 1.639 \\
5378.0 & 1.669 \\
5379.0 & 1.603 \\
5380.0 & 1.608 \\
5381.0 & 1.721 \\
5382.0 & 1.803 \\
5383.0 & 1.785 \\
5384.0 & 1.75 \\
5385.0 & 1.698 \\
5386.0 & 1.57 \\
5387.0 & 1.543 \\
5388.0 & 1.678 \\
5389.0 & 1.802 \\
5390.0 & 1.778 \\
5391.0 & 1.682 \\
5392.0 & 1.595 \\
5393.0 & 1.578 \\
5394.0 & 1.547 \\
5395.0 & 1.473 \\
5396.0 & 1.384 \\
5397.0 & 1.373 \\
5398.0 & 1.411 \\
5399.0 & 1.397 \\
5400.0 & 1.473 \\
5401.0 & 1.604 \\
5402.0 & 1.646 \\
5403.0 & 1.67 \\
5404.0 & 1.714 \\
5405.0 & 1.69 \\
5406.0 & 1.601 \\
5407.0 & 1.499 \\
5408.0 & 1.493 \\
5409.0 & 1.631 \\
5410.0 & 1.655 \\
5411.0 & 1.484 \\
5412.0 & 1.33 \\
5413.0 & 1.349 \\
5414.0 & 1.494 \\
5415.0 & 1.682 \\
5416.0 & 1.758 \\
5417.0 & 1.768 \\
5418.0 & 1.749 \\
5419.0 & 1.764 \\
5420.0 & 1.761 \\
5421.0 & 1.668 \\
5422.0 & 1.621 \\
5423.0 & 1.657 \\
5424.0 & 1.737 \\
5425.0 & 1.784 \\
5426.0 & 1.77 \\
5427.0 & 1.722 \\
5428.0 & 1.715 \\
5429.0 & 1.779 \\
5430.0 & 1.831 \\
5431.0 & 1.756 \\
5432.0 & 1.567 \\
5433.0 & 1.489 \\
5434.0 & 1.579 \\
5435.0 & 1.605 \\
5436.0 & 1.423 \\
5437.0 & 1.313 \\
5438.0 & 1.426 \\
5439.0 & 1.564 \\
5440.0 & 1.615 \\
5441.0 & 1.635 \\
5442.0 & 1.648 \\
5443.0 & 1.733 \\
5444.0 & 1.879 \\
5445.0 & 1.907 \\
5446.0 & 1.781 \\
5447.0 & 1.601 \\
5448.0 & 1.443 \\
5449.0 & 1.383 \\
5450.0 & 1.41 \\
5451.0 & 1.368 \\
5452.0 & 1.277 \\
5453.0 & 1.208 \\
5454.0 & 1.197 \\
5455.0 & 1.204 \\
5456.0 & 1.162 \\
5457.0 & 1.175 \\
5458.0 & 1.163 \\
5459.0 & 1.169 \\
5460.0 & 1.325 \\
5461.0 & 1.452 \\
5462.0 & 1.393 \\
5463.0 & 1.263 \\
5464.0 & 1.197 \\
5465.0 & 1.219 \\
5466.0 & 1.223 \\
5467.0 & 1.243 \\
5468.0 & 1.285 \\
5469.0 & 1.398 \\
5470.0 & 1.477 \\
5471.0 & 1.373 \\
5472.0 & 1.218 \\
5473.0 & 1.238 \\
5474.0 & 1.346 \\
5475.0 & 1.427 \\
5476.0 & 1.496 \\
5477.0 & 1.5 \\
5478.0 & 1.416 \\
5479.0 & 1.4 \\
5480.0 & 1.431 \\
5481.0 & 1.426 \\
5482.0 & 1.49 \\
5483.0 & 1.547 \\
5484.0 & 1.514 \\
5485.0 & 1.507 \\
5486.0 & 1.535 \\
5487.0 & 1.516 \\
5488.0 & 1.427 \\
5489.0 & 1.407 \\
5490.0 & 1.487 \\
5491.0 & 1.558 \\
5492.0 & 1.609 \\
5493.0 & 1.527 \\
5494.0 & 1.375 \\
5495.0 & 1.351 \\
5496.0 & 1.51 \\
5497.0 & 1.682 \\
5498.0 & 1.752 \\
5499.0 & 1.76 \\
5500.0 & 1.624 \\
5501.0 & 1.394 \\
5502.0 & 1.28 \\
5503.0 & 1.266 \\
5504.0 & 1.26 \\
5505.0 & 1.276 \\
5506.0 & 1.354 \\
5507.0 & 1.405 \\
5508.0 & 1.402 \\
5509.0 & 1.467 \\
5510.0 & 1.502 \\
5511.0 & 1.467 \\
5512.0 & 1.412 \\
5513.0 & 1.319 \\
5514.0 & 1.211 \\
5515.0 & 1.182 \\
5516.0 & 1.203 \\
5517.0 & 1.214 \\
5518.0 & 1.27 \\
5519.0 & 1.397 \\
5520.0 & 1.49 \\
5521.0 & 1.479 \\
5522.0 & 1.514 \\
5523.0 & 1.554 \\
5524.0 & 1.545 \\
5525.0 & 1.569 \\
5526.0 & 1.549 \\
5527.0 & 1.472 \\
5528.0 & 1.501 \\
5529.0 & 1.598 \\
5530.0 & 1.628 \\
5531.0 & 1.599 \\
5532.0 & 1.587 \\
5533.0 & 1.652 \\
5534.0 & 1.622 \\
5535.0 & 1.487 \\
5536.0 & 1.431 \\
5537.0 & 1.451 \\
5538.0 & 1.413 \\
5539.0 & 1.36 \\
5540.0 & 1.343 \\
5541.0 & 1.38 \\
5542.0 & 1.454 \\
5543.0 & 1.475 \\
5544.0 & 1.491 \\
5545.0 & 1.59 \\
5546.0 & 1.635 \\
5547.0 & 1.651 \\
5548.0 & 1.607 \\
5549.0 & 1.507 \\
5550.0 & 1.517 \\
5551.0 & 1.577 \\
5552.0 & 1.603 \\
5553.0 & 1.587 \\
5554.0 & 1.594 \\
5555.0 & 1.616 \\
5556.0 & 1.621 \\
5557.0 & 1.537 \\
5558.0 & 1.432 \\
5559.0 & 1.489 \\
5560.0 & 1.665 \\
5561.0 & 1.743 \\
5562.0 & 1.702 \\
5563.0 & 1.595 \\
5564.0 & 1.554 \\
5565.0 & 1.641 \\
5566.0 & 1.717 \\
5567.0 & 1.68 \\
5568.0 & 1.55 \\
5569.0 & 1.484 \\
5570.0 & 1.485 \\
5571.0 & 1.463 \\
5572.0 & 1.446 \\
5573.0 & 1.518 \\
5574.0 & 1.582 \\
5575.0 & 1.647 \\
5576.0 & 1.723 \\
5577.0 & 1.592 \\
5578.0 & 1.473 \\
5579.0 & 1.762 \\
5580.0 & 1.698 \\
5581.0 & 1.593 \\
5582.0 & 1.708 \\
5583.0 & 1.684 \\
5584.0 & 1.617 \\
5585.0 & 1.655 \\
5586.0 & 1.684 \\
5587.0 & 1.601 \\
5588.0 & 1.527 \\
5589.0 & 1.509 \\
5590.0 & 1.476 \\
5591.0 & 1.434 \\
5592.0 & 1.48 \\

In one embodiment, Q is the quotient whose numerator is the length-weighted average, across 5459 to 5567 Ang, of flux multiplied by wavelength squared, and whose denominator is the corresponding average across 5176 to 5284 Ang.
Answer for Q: 1.4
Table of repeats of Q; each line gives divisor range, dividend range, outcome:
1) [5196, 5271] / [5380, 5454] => 1.41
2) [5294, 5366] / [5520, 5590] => 1.13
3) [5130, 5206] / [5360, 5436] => 1.87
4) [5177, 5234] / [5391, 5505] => 1.65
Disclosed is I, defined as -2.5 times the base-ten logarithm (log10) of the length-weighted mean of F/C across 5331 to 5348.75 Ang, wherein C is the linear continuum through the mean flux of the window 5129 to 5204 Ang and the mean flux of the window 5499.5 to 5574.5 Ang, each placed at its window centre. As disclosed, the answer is -0.21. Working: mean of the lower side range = 0.94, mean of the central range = 1.46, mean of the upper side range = 1.49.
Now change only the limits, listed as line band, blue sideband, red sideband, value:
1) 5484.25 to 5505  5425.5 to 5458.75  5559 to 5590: 0.049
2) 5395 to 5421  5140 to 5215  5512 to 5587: -0.212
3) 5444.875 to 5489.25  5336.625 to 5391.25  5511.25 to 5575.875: 0.118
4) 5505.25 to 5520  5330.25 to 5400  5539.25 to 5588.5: 0.165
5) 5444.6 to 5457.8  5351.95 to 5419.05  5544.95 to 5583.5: 0.148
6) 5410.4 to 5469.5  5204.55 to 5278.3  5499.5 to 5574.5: -0.072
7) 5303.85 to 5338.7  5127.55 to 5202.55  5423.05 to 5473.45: -0.206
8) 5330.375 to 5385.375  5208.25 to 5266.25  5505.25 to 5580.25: -0.112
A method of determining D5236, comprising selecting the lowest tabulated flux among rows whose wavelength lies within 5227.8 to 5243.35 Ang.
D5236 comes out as 1.014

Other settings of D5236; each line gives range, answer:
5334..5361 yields 1.326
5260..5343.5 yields 0.999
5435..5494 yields 1.162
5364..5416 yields 1.25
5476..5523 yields 1.182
